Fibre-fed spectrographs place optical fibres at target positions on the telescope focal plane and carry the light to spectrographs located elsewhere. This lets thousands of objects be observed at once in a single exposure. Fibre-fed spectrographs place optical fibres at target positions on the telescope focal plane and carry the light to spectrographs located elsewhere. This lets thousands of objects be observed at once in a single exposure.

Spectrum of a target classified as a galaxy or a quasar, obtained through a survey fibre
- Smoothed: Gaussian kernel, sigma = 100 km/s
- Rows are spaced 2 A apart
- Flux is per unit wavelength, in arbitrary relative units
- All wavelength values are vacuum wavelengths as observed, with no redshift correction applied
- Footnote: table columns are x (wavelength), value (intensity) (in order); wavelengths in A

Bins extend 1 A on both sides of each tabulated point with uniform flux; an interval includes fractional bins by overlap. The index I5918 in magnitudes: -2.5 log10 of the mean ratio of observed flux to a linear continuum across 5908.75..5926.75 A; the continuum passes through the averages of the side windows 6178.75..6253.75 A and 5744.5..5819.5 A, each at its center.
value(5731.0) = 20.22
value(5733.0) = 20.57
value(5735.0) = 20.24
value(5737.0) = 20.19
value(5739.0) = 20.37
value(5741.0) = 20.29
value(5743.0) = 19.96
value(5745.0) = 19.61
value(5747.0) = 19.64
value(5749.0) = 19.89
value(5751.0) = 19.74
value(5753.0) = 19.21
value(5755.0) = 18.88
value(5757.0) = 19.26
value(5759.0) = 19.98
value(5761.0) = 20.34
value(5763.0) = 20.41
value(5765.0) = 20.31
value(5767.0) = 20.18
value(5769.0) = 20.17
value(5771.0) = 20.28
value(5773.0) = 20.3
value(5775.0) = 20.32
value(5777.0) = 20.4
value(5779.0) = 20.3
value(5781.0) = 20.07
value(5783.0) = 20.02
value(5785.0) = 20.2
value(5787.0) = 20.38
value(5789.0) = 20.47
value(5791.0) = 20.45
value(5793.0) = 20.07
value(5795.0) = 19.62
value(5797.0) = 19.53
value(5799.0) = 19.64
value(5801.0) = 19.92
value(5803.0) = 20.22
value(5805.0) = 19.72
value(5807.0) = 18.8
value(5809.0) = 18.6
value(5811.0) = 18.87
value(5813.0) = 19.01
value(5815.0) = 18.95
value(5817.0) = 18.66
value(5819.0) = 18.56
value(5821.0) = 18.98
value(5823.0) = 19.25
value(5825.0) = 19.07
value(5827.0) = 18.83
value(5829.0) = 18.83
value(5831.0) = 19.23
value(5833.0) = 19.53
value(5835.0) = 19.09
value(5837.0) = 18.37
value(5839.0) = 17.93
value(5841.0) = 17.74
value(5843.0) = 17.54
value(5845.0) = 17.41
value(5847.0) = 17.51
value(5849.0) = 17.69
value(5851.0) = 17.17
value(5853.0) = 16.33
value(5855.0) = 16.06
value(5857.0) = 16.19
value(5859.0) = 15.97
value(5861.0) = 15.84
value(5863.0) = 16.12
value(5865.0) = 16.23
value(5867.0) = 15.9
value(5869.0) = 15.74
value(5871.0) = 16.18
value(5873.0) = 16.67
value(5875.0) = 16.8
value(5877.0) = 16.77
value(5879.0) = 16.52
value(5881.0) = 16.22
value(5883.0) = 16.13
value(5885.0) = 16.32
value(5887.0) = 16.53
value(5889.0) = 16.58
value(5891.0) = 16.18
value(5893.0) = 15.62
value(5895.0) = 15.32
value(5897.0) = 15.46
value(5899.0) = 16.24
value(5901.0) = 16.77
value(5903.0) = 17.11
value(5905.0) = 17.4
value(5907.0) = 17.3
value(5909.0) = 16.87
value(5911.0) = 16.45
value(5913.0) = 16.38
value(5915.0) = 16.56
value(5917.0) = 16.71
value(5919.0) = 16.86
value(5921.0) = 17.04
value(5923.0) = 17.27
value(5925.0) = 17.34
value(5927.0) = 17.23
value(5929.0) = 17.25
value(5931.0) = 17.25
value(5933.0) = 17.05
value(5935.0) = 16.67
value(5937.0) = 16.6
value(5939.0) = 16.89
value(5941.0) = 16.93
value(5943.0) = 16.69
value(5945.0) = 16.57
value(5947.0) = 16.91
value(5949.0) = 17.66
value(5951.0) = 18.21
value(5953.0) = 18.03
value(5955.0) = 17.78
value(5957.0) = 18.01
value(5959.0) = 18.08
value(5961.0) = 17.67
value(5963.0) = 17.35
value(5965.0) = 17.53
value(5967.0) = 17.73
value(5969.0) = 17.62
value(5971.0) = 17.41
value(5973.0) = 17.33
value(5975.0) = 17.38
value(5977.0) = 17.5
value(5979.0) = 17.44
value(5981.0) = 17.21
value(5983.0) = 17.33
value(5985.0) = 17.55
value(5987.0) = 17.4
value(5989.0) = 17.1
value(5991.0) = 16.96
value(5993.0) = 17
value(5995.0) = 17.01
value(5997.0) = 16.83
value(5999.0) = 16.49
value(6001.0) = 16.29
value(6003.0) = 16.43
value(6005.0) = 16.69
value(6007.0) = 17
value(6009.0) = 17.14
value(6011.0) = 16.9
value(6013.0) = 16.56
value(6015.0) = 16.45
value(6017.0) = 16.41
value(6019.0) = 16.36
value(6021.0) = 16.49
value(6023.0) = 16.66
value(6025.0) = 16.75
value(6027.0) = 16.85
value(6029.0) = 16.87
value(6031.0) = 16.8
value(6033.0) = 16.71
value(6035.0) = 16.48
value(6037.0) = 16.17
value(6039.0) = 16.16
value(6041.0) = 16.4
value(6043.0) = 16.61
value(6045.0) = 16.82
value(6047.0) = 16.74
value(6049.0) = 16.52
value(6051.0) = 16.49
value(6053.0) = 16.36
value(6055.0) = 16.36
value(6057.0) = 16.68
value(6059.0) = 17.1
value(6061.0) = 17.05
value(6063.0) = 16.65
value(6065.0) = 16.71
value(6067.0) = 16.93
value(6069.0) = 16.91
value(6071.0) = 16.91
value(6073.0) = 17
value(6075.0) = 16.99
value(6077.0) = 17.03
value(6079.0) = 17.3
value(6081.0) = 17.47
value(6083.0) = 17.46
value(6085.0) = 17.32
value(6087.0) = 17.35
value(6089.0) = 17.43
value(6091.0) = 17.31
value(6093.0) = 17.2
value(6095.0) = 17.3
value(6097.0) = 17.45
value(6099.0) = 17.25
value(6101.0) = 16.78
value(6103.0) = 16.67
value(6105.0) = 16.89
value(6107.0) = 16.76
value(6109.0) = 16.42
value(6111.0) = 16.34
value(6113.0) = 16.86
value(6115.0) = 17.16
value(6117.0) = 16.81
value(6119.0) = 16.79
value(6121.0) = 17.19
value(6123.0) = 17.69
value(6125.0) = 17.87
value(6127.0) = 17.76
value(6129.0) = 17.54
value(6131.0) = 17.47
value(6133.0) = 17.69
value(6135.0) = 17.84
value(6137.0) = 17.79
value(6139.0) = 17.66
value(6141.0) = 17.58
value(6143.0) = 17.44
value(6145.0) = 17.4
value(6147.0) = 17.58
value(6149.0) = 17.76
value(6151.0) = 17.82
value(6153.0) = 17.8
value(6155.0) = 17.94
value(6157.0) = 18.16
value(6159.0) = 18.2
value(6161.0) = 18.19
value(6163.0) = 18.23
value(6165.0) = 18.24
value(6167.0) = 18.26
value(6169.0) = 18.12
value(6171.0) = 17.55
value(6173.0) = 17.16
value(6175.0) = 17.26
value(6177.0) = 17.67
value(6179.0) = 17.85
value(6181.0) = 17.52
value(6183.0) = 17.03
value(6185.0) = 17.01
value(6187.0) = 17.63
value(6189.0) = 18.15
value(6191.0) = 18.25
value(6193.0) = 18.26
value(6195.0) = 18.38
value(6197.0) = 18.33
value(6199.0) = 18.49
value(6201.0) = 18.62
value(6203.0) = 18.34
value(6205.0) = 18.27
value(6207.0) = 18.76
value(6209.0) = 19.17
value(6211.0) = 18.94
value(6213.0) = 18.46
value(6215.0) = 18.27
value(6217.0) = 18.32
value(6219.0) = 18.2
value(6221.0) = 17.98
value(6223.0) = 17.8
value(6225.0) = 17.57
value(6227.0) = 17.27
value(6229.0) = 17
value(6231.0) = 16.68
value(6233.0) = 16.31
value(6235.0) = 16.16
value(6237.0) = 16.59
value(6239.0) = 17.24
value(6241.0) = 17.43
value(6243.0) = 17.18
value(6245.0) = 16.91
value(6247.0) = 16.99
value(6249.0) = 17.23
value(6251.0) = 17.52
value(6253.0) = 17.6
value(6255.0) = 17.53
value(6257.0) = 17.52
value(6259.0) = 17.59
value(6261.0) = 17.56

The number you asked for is 0.14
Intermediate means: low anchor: 19.8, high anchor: 17.7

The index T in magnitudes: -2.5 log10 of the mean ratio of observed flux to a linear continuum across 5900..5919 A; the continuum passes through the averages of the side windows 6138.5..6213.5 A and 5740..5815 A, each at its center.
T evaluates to 0.144 mag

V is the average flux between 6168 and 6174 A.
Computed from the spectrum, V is 17.6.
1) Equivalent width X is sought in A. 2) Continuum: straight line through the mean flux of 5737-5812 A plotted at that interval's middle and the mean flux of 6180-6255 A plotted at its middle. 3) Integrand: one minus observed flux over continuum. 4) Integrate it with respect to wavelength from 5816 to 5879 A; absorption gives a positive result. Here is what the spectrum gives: 6.7 A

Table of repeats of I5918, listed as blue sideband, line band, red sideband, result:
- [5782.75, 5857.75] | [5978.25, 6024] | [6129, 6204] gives 0.09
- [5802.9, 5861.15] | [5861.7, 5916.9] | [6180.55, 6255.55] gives 0.11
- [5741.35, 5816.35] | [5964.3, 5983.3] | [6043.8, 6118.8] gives 0.03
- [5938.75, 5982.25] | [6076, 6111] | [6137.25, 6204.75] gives 0.04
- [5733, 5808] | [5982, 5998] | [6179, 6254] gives 0.10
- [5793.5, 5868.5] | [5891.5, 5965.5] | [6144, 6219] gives 0.07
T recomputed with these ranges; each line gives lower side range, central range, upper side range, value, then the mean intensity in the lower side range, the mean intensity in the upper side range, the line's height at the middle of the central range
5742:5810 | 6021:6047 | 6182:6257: 0.125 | 19.9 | 17.7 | 18.6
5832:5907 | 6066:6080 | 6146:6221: 0.037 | 16.7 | 18.1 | 17.6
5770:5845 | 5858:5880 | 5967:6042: 0.146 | 19.4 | 16.9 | 18.6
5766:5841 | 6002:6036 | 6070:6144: 0.076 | 19.5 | 17.2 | 17.9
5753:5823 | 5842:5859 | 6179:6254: 0.151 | 19.7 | 17.7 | 19.5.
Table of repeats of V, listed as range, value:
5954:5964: 17.8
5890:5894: 15.9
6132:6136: 17.8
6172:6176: 17.2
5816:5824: 18.9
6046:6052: 16.6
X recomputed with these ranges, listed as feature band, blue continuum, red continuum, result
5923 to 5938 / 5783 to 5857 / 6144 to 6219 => 1.2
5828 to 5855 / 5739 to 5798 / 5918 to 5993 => 1.4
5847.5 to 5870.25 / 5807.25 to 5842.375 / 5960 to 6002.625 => 2.6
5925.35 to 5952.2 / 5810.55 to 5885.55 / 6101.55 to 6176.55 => 0.6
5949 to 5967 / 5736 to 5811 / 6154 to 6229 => 1.2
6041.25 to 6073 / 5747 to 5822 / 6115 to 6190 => 2.6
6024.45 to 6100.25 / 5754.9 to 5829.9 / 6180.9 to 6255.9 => 6.4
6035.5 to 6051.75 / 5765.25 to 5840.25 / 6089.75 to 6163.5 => 1.3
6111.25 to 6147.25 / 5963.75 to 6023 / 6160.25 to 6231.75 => 0.5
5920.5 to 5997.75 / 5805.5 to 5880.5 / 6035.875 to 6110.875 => -0.2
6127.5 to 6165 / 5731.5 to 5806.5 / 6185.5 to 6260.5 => 0.7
